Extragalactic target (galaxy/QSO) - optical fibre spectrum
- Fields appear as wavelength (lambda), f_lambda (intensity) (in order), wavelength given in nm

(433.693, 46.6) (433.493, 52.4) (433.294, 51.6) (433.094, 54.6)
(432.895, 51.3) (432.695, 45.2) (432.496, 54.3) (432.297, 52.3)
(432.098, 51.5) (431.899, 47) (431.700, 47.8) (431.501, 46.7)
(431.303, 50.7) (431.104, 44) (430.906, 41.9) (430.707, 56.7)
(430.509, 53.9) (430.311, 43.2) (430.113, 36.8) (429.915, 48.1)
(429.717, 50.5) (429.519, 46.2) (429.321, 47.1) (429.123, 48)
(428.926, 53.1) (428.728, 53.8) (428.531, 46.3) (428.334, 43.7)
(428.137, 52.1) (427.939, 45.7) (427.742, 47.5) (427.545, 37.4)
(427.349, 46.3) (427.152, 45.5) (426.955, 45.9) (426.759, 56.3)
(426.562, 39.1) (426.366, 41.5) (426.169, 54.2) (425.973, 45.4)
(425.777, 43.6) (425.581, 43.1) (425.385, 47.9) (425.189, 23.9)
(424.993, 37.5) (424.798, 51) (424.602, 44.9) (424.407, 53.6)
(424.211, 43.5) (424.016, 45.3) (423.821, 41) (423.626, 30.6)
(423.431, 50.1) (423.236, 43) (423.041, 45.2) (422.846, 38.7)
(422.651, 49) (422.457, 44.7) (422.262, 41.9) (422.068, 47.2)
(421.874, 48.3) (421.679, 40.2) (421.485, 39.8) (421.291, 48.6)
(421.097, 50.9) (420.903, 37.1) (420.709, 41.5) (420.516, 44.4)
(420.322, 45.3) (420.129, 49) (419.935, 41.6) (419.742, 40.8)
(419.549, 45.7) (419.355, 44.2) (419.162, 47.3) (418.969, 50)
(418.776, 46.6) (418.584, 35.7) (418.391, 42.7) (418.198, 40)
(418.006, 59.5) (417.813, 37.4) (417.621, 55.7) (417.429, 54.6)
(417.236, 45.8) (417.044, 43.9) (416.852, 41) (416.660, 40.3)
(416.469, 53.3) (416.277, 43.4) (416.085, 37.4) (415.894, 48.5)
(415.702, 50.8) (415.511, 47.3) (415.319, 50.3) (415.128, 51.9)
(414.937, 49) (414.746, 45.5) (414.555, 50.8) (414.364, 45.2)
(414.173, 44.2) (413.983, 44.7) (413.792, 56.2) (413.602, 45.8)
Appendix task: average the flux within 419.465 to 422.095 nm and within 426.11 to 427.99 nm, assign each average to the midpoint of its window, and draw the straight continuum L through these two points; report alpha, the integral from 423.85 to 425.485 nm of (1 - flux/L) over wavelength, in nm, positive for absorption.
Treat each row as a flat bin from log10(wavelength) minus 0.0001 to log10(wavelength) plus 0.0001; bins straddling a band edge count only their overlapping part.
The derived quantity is 0.07 nm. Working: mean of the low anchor 44.2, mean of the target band 43.3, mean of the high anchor 45.8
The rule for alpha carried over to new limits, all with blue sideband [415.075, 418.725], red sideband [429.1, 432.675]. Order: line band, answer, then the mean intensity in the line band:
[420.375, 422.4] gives 0.12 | 44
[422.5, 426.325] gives 0.28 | 43.7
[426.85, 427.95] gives 0.07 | 44.7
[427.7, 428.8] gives -0.01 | 48.1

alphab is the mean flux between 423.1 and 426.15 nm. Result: 43.3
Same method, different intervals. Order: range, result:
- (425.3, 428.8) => 46.3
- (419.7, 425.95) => 43.6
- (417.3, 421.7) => 45.2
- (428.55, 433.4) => 49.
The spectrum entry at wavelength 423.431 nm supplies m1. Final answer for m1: 50.1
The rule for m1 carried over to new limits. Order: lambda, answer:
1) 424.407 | 53.6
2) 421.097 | 50.9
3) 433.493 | 52.4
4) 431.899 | 47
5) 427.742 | 47.5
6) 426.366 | 41.5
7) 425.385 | 47.9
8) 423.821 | 41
